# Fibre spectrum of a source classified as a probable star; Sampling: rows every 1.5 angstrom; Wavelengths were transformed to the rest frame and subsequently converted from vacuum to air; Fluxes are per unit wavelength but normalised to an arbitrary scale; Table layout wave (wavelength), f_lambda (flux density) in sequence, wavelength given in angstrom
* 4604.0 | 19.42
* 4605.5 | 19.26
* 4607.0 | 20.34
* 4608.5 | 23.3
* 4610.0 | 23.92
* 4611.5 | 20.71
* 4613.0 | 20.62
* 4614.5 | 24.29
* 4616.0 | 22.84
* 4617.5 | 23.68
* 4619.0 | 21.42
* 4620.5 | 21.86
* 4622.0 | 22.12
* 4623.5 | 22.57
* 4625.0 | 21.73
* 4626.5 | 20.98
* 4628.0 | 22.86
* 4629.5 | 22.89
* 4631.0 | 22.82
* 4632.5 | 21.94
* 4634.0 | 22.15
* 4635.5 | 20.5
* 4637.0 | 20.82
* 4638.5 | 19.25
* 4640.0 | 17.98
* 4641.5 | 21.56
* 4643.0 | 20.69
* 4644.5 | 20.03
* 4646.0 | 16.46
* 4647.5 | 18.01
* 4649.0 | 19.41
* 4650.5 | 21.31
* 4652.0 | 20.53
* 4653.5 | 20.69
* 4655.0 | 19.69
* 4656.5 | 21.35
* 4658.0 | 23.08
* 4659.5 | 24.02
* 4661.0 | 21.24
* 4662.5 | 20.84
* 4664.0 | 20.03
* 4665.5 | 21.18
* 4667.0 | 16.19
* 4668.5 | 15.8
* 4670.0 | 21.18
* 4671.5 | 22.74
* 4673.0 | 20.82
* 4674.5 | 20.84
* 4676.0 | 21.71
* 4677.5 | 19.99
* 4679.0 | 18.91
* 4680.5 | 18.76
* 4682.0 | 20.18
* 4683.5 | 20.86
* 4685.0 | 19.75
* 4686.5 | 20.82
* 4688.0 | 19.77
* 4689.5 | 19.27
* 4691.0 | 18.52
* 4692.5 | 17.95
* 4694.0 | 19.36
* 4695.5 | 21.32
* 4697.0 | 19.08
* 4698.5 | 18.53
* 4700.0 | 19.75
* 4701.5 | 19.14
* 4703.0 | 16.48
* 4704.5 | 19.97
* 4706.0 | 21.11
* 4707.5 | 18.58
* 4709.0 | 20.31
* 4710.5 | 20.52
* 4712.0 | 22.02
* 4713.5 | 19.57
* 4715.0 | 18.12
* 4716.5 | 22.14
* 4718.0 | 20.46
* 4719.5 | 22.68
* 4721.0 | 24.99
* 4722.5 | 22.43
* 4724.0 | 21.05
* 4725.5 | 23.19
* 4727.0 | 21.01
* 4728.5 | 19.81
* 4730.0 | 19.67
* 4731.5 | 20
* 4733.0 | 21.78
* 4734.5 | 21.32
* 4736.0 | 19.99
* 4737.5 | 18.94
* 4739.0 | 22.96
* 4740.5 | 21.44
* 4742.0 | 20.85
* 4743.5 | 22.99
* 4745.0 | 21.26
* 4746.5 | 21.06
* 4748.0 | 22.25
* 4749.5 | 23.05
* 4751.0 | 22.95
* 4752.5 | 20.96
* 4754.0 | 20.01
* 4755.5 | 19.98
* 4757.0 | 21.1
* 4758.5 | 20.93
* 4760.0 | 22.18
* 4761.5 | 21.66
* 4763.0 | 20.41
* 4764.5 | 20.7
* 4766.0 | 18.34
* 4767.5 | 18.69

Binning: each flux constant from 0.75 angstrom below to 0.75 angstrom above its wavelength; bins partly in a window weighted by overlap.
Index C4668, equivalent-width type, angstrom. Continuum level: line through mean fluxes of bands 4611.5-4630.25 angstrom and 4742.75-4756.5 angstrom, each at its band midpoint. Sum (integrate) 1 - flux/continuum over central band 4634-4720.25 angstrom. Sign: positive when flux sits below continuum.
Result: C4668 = 7.5 angstrom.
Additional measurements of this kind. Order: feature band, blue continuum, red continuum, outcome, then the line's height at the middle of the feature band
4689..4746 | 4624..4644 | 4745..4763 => 2.3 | 21.4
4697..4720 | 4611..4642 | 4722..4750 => 1.6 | 21.4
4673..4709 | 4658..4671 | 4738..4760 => 1.8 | 20.7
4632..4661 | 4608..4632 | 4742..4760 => 2.2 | 22.2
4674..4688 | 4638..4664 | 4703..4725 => 0.3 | 20.6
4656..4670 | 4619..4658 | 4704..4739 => 0.3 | 20.9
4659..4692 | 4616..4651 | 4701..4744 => 1.3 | 20.9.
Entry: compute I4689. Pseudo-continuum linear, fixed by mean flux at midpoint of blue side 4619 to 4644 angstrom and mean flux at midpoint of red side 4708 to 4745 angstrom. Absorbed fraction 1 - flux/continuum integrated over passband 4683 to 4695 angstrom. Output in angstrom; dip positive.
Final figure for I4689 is 1.0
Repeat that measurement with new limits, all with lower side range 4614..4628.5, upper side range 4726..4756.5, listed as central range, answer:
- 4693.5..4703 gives 1.0 angstrom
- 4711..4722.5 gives 0.0 angstrom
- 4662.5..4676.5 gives 1.2 angstrom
